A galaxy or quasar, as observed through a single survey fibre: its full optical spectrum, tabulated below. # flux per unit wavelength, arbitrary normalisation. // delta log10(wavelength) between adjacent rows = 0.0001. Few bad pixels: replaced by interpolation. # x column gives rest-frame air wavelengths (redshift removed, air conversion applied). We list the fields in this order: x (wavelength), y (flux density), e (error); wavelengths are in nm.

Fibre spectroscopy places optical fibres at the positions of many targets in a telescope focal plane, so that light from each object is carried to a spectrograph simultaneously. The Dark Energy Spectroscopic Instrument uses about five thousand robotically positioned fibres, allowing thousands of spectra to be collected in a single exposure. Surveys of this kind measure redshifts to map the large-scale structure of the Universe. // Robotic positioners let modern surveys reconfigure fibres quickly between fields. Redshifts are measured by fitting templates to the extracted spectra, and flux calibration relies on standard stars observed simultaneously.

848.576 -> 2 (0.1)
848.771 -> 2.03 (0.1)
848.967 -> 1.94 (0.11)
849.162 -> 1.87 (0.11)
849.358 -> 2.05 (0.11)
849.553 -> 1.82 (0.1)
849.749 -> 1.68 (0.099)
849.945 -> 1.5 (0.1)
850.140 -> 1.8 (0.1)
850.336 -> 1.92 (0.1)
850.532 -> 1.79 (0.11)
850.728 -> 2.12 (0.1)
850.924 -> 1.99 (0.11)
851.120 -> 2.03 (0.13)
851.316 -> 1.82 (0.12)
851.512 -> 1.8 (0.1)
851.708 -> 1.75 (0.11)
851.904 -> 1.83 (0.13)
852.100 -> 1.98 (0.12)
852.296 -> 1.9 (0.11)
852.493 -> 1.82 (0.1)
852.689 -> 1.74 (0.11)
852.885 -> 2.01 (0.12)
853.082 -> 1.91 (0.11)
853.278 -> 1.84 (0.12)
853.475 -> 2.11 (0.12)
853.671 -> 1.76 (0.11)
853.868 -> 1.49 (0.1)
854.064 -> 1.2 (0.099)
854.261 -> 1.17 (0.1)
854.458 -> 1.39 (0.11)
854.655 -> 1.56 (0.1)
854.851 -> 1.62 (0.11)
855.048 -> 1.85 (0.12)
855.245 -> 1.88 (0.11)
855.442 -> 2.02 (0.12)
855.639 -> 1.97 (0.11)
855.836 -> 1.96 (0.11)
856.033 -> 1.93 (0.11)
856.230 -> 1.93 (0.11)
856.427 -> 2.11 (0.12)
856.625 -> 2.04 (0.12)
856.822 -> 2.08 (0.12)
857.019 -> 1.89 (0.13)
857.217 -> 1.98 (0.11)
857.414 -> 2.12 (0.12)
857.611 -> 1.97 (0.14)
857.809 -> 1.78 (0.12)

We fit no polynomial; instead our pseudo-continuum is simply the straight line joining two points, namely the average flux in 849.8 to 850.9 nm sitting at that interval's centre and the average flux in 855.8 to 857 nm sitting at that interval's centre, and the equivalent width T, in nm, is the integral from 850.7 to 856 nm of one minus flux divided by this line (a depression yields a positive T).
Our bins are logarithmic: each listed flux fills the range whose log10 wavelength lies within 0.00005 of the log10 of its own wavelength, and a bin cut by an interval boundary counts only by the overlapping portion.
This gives 0.33 nm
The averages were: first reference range 1.83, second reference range 2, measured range 1.79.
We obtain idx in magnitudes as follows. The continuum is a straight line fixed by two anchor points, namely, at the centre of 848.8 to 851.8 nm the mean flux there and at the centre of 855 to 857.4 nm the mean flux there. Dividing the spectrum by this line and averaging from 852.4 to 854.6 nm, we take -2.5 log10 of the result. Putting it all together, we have 0.15 mag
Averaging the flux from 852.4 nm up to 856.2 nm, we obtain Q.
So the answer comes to 1.75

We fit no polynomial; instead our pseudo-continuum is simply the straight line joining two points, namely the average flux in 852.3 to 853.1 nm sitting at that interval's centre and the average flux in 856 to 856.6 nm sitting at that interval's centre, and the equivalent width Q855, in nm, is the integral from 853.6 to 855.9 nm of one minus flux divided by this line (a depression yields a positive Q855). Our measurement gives 0.350 nm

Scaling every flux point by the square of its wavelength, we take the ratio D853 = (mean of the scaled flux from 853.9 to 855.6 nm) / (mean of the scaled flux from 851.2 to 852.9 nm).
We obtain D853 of 0.87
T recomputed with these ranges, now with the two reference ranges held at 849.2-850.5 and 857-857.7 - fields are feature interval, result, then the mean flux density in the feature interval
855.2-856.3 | 0.004 nm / 1.95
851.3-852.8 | 0.021 nm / 1.83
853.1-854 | 0.053 nm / 1.79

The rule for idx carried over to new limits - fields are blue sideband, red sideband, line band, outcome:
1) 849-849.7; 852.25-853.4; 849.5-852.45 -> 0.02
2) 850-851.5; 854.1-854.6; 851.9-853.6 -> -0.22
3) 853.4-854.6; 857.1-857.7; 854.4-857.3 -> -0.06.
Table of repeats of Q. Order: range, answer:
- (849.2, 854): 1.85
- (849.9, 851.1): 1.88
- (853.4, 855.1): 1.56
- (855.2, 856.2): 1.95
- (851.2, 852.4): 1.85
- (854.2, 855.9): 1.72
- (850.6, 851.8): 1.92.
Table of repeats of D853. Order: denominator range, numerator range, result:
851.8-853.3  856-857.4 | 1.08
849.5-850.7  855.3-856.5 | 1.13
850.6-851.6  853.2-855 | 0.81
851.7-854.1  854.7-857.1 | 1.07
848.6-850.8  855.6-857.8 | 1.08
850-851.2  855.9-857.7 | 1.06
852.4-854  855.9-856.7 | 1.10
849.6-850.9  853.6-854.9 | 0.80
